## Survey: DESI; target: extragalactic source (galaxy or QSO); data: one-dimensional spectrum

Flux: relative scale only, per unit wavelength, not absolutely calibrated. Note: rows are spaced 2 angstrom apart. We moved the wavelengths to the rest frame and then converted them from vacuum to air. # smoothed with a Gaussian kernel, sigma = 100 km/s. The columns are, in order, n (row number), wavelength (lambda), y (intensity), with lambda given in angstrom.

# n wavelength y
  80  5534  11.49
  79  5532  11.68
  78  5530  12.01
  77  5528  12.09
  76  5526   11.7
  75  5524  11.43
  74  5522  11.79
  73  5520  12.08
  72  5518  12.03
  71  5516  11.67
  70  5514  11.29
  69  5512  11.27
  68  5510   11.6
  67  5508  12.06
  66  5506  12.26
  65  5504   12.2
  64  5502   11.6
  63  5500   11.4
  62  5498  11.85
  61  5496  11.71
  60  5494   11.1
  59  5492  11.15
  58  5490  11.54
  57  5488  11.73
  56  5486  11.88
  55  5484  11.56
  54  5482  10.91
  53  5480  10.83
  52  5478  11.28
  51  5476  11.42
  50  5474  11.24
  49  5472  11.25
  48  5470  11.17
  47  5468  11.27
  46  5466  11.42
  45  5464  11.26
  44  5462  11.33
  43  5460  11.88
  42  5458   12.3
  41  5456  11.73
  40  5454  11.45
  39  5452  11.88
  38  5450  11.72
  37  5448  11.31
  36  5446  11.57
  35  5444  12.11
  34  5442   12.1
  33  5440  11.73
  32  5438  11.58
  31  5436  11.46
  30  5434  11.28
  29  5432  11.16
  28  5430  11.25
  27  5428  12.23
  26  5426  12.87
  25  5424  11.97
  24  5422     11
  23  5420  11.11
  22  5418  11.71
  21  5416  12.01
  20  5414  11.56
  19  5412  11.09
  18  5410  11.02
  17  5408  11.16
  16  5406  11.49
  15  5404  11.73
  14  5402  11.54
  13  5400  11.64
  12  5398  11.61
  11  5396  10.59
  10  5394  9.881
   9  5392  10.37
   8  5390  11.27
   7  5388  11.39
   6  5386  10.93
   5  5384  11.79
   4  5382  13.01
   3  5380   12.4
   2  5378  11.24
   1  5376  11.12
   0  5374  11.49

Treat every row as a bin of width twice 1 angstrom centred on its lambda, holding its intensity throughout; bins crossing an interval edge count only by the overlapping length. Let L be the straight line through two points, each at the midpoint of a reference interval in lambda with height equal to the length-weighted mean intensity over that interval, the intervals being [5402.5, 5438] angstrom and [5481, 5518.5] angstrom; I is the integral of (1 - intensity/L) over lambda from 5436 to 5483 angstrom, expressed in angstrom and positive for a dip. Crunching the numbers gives 0.3 angstrom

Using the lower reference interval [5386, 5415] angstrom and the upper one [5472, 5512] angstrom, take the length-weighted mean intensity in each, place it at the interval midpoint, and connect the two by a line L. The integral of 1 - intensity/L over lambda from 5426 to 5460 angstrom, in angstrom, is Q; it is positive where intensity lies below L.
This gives -1.2 angstrom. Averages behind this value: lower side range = 11.2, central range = 11.7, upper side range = 11.5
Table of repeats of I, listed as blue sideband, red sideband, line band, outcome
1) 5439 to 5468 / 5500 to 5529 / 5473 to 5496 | 0.8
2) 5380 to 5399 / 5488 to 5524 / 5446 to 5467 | -0.2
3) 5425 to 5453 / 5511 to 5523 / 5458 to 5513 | 1.0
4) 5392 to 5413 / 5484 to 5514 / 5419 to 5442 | -0.7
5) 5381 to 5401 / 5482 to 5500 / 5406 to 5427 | -0.4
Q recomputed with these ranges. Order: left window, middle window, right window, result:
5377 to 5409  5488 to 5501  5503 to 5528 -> 0.3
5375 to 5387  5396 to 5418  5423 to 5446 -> 0.6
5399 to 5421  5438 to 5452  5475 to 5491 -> -0.4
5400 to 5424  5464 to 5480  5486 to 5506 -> 0.4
